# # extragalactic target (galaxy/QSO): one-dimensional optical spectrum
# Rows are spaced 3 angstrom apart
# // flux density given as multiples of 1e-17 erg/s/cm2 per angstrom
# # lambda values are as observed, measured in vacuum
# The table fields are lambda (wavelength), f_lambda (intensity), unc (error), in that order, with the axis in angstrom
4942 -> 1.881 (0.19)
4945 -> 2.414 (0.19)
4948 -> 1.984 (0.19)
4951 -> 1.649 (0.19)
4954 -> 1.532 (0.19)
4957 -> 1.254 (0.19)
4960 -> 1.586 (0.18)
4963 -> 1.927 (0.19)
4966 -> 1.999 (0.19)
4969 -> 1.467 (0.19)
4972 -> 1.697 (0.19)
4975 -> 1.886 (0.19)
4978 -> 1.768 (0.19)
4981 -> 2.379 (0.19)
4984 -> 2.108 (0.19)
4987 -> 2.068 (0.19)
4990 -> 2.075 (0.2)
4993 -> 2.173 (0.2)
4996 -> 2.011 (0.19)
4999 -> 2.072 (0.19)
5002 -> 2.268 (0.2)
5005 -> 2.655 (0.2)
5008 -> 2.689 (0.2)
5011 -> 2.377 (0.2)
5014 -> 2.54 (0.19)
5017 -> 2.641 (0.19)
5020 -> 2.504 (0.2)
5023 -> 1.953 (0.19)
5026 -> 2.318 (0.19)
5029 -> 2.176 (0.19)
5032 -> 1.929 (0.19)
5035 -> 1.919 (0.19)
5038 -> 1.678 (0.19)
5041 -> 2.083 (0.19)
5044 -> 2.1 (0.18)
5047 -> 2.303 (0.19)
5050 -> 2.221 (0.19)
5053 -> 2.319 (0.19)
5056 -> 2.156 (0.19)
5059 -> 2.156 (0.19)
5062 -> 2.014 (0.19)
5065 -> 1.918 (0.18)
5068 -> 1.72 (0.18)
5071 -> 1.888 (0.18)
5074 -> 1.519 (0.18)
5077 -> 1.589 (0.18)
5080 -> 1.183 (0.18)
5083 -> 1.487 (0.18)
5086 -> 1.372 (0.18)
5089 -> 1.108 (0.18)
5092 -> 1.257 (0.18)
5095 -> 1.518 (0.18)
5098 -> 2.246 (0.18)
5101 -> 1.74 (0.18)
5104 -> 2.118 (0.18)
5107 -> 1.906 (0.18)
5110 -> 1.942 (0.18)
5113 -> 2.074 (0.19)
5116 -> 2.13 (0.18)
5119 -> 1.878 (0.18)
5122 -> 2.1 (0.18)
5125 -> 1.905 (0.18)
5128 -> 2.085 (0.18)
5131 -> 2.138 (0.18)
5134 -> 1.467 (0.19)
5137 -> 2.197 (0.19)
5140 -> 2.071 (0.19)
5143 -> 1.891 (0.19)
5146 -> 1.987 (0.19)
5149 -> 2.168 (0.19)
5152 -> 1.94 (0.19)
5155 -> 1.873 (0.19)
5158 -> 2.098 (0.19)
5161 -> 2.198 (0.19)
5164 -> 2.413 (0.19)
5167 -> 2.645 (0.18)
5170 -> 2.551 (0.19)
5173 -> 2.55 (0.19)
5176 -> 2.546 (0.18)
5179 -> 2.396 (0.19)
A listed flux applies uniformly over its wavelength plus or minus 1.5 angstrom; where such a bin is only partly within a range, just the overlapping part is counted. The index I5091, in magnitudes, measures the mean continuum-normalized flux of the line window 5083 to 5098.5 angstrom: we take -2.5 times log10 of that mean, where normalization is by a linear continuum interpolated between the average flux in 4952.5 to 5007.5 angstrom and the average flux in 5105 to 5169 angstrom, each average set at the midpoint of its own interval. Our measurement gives 0.36 mag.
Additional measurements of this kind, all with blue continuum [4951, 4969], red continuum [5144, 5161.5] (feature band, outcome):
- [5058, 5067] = -0.09 mag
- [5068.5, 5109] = 0.18 mag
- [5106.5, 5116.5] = -0.04 mag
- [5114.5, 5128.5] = -0.03 mag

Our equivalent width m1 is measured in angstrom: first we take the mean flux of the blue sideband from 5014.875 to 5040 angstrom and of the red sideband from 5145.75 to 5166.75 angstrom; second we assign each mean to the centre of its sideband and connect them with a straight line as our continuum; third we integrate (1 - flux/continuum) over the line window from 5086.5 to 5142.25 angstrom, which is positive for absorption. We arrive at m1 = 6.95 angstrom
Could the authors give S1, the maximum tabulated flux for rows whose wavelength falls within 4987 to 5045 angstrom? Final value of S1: 2.689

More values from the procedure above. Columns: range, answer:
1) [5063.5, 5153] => 2.246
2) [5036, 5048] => 2.303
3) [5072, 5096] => 1.589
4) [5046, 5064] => 2.319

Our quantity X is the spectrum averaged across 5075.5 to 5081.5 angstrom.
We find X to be 1.39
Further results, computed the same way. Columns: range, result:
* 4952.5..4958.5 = 1.39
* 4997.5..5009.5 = 2.42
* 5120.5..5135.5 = 1.94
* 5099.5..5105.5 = 1.93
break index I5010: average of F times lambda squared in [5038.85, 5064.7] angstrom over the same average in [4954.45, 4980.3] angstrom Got 1.30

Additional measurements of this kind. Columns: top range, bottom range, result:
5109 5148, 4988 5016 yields 0.90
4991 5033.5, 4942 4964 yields 1.34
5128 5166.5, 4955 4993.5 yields 1.18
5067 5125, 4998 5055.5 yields 0.79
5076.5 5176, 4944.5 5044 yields 1.00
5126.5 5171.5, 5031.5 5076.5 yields 1.11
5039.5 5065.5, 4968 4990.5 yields 1.14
